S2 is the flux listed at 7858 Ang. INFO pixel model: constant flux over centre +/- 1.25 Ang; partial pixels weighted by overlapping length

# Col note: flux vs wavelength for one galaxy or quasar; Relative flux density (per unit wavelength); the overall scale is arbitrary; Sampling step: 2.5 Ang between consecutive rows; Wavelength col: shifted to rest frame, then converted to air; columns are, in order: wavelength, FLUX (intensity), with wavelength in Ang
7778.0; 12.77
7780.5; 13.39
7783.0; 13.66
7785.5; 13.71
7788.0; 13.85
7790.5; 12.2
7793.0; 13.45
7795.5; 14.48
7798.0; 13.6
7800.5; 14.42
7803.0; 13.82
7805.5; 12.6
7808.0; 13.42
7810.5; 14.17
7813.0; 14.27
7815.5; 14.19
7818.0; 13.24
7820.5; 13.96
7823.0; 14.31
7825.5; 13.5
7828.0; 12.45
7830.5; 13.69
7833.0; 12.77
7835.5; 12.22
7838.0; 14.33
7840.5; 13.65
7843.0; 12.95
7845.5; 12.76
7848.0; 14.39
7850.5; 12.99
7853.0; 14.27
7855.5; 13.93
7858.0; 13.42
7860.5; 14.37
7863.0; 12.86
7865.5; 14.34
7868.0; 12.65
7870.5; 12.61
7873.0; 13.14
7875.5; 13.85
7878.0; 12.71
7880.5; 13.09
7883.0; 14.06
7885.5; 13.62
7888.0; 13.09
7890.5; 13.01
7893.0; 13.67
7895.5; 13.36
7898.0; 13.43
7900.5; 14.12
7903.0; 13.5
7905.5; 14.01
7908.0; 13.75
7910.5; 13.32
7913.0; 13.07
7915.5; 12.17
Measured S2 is 13.42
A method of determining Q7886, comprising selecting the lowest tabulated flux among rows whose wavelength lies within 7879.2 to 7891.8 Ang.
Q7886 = 13.01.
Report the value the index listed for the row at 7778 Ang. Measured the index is 12.77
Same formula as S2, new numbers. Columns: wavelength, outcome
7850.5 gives 12.99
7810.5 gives 14.17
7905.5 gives 14.01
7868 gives 12.65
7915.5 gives 12.17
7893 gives 13.67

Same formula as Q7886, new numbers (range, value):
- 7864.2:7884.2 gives 12.61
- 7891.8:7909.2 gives 13.36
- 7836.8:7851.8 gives 12.76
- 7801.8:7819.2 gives 12.6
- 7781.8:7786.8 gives 13.66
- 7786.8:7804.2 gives 12.2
